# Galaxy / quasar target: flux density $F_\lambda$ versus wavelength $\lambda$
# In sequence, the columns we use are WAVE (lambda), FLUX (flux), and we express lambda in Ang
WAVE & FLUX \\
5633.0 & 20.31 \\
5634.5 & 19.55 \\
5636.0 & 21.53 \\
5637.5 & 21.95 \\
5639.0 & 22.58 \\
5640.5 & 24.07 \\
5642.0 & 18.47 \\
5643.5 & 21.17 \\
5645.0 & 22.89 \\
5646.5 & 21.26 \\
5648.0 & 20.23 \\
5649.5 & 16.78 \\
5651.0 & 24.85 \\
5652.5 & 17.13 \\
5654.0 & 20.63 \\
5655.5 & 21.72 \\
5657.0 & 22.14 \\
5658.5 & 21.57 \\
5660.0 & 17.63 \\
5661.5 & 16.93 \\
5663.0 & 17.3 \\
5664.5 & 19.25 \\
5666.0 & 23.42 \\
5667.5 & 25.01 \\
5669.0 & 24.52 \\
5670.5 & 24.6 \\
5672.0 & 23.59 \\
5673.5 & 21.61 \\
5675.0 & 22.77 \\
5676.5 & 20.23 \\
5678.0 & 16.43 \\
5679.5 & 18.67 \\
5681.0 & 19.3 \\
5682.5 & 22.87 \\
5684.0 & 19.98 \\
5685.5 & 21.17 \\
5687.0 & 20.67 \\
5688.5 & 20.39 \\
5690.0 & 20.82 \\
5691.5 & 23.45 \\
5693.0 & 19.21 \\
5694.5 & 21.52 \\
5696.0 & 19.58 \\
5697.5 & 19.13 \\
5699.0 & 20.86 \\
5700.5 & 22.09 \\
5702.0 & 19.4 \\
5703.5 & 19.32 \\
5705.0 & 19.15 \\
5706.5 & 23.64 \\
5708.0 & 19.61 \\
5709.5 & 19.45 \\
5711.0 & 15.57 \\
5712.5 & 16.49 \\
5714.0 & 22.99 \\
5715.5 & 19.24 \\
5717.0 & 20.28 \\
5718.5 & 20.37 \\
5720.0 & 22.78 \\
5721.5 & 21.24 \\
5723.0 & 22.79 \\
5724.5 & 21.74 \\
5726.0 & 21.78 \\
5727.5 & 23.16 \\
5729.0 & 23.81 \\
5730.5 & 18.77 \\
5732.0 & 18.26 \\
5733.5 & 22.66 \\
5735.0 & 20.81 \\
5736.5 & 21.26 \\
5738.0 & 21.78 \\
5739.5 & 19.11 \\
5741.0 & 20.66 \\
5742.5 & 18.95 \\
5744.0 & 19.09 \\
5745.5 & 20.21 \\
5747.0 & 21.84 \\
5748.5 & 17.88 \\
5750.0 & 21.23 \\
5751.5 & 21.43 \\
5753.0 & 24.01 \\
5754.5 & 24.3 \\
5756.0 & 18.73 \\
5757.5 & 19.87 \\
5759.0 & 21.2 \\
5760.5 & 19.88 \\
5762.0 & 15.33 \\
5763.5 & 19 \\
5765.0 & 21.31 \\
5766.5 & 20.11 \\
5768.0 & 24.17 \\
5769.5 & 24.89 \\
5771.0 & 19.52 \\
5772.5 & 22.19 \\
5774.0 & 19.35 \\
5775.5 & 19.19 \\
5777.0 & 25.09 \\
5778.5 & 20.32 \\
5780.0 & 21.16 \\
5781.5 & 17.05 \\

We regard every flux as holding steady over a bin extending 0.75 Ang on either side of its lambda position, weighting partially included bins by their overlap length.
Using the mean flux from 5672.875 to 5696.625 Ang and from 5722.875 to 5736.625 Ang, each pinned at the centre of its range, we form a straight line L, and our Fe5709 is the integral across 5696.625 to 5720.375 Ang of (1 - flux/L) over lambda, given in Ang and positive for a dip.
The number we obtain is 1.2 Ang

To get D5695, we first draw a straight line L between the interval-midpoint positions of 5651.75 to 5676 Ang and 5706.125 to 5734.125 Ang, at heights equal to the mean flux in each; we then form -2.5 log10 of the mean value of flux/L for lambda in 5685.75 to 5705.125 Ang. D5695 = 0.02 mag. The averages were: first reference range 21.2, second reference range 20.7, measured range 20.5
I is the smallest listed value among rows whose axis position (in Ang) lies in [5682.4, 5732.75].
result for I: 15.57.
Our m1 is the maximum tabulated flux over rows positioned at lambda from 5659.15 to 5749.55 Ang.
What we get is 25.01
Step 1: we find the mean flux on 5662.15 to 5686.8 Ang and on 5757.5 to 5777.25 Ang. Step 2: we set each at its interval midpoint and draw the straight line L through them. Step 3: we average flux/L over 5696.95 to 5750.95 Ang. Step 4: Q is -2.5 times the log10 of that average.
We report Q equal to 0.03 mag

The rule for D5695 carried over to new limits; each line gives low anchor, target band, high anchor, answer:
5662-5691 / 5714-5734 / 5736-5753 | -0.03 mag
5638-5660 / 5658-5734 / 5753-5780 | 0.01 mag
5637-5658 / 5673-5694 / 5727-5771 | 0.02 mag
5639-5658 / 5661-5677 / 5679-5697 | -0.05 mag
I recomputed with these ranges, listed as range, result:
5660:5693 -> 16.43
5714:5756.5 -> 17.88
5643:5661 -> 16.78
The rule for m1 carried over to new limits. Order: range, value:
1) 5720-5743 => 23.81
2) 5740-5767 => 24.3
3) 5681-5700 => 23.45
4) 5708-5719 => 22.99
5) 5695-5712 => 23.64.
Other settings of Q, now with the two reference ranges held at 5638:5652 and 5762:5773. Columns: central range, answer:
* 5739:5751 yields 0.07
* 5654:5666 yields 0.08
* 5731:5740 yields 0.03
